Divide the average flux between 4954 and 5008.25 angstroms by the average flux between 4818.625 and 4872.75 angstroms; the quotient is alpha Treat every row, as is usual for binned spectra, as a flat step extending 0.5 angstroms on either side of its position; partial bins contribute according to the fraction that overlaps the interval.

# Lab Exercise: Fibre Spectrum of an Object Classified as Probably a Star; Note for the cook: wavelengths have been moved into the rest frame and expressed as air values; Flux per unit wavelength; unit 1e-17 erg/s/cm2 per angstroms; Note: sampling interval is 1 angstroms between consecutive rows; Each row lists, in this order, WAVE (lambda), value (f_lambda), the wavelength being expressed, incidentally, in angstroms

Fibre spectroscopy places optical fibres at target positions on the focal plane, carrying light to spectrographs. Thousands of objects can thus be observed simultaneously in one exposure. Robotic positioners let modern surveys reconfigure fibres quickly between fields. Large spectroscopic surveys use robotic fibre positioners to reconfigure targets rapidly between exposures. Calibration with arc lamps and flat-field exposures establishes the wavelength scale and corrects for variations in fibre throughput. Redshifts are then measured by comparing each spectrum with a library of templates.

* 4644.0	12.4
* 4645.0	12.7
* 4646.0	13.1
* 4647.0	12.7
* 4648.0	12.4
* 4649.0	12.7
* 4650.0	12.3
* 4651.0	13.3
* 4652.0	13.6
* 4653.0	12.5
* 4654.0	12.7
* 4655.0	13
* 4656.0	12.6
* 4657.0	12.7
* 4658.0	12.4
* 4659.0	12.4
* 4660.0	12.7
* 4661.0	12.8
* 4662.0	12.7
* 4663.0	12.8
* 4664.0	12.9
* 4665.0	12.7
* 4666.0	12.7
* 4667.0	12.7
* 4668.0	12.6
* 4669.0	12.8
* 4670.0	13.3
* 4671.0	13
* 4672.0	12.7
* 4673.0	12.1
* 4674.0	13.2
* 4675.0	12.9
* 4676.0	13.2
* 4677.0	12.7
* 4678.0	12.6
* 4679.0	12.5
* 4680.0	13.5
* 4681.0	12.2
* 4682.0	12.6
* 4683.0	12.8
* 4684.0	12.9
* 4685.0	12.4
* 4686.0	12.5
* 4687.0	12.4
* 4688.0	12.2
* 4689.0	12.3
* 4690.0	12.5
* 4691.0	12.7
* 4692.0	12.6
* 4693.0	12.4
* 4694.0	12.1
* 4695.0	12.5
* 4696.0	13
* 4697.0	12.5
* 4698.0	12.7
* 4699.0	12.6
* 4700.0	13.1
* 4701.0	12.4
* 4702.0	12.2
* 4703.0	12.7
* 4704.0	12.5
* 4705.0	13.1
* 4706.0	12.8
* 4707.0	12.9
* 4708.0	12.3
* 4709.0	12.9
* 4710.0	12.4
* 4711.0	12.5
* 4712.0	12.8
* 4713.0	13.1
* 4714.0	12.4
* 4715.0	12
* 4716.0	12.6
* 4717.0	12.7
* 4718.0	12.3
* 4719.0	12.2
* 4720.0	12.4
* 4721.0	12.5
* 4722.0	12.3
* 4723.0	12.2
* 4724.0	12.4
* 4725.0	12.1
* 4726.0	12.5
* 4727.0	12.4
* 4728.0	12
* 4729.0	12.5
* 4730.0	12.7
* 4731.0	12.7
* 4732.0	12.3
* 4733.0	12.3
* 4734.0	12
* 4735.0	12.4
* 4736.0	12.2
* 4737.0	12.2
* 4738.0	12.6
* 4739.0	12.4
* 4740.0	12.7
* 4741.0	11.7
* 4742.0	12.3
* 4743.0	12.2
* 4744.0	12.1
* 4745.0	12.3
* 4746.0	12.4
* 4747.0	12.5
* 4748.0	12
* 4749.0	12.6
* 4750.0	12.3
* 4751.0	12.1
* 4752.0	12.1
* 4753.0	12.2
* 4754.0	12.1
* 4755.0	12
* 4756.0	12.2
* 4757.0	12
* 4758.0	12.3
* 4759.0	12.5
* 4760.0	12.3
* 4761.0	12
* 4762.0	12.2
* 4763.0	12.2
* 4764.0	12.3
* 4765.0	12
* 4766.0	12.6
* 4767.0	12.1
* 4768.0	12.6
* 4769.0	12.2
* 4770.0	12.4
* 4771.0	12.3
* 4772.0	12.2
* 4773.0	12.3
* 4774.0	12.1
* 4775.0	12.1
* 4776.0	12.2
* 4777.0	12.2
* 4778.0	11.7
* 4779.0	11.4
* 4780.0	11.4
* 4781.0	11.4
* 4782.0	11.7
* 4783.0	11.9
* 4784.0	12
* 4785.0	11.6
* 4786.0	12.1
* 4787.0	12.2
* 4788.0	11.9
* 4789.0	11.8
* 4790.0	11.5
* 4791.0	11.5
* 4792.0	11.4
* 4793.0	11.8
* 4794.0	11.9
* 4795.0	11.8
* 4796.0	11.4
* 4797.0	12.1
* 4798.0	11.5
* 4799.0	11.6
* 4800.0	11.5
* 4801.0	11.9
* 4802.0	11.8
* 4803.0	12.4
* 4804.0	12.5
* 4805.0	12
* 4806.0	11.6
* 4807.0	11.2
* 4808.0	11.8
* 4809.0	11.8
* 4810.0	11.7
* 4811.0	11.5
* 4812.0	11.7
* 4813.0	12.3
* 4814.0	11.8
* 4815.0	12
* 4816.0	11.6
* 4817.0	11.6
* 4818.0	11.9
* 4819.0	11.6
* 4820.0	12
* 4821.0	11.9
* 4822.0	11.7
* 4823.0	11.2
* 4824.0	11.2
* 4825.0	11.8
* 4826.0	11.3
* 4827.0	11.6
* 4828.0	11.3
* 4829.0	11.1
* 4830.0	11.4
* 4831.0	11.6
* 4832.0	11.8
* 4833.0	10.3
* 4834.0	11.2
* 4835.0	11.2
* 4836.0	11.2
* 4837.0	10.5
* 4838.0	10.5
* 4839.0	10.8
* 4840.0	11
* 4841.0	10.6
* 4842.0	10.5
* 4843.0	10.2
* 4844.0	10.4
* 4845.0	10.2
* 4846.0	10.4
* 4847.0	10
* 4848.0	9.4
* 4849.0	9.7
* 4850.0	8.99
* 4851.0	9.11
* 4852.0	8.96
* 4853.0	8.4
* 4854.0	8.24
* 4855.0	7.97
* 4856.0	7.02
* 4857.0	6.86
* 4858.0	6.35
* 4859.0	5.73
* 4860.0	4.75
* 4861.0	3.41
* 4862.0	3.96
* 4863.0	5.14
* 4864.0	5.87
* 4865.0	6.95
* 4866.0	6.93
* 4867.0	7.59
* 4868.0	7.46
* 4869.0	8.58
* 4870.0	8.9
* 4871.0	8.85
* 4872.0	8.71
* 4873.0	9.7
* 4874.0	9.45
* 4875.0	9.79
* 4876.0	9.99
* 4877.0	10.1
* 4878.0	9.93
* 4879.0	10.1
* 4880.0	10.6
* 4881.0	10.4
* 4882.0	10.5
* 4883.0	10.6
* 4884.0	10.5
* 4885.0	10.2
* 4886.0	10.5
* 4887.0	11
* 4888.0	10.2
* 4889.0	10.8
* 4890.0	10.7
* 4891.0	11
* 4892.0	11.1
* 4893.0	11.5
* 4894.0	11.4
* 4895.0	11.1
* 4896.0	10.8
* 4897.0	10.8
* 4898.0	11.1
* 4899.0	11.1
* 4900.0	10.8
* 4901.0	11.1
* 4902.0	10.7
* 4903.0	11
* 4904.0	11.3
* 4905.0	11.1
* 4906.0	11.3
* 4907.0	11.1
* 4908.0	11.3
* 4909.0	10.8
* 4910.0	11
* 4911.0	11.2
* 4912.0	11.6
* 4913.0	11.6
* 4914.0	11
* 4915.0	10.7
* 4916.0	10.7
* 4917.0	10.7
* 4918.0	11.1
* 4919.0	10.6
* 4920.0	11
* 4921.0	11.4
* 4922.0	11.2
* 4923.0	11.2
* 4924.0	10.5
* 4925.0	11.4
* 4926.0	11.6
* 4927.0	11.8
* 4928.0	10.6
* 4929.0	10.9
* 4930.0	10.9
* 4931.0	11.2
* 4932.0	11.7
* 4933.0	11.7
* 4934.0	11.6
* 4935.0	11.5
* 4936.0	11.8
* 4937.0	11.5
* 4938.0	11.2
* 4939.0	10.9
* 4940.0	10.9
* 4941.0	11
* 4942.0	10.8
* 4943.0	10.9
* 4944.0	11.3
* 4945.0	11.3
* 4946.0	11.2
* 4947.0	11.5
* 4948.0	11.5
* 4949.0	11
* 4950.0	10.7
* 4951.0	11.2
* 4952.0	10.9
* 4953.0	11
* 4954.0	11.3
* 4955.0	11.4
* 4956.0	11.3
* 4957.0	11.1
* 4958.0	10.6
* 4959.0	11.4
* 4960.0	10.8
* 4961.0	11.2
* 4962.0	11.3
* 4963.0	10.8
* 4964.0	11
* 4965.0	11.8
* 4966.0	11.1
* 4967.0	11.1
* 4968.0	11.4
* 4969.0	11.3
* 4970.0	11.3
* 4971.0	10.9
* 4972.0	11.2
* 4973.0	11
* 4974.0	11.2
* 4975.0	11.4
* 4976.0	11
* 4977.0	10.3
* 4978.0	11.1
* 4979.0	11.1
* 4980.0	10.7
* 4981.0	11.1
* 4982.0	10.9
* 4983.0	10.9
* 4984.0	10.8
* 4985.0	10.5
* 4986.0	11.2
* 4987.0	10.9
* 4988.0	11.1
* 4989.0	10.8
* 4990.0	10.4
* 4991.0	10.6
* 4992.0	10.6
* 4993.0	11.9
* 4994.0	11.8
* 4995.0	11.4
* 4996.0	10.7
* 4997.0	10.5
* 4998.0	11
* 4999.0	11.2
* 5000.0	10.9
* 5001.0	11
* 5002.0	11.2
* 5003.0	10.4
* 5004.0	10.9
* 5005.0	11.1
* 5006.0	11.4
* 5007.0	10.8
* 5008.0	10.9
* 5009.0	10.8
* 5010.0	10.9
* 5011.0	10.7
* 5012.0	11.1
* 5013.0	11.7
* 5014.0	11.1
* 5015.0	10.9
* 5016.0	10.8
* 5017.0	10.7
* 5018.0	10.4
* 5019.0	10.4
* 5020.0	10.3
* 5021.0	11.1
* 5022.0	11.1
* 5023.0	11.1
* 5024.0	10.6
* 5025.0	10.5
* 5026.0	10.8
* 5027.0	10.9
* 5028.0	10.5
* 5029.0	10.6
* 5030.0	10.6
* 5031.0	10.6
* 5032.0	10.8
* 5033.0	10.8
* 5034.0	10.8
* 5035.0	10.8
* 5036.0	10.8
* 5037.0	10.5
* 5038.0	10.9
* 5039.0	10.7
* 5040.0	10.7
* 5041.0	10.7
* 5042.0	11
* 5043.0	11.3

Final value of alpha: 1.2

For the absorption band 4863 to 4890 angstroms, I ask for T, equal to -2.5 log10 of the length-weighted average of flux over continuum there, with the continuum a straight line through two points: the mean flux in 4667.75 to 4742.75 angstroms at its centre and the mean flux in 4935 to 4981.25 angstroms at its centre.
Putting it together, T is 0.23 mag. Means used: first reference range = 12.5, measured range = 9.34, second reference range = 11.1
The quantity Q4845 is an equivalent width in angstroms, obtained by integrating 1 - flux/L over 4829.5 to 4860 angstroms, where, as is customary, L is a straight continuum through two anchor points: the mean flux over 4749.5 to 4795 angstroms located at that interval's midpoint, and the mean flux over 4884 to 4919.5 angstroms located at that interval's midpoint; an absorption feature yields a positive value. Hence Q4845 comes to 4.90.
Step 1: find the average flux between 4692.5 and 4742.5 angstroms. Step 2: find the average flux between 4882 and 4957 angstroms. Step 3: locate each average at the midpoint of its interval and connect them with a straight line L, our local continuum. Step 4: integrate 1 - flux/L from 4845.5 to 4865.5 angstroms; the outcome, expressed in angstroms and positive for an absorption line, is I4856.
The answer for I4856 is 7.2 angstroms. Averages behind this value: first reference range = 12.5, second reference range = 11.1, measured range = 7.36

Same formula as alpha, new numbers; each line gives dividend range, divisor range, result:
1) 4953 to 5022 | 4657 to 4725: 0.87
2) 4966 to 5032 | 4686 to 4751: 0.88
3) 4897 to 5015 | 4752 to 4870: 1.02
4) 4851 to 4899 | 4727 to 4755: 0.73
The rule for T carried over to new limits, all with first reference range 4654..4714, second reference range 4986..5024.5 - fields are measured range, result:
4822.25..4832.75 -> 0.045 mag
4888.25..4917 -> 0.042 mag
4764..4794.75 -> 0.018 mag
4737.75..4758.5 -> 0.008 mag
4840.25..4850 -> 0.167 mag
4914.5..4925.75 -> 0.041 mag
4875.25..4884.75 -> 0.131 mag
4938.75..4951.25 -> 0.016 mag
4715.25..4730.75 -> 0.007 mag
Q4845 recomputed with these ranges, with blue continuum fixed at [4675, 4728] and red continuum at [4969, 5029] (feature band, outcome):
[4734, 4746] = 0.07 angstroms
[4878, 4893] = 1.24 angstroms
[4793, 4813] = 0.35 angstroms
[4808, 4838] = 0.99 angstroms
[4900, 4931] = 0.83 angstroms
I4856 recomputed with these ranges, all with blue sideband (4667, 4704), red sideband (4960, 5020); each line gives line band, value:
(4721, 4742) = 0.1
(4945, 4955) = 0.0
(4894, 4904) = 0.4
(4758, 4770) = -0.1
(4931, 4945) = 0.0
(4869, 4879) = 1.8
